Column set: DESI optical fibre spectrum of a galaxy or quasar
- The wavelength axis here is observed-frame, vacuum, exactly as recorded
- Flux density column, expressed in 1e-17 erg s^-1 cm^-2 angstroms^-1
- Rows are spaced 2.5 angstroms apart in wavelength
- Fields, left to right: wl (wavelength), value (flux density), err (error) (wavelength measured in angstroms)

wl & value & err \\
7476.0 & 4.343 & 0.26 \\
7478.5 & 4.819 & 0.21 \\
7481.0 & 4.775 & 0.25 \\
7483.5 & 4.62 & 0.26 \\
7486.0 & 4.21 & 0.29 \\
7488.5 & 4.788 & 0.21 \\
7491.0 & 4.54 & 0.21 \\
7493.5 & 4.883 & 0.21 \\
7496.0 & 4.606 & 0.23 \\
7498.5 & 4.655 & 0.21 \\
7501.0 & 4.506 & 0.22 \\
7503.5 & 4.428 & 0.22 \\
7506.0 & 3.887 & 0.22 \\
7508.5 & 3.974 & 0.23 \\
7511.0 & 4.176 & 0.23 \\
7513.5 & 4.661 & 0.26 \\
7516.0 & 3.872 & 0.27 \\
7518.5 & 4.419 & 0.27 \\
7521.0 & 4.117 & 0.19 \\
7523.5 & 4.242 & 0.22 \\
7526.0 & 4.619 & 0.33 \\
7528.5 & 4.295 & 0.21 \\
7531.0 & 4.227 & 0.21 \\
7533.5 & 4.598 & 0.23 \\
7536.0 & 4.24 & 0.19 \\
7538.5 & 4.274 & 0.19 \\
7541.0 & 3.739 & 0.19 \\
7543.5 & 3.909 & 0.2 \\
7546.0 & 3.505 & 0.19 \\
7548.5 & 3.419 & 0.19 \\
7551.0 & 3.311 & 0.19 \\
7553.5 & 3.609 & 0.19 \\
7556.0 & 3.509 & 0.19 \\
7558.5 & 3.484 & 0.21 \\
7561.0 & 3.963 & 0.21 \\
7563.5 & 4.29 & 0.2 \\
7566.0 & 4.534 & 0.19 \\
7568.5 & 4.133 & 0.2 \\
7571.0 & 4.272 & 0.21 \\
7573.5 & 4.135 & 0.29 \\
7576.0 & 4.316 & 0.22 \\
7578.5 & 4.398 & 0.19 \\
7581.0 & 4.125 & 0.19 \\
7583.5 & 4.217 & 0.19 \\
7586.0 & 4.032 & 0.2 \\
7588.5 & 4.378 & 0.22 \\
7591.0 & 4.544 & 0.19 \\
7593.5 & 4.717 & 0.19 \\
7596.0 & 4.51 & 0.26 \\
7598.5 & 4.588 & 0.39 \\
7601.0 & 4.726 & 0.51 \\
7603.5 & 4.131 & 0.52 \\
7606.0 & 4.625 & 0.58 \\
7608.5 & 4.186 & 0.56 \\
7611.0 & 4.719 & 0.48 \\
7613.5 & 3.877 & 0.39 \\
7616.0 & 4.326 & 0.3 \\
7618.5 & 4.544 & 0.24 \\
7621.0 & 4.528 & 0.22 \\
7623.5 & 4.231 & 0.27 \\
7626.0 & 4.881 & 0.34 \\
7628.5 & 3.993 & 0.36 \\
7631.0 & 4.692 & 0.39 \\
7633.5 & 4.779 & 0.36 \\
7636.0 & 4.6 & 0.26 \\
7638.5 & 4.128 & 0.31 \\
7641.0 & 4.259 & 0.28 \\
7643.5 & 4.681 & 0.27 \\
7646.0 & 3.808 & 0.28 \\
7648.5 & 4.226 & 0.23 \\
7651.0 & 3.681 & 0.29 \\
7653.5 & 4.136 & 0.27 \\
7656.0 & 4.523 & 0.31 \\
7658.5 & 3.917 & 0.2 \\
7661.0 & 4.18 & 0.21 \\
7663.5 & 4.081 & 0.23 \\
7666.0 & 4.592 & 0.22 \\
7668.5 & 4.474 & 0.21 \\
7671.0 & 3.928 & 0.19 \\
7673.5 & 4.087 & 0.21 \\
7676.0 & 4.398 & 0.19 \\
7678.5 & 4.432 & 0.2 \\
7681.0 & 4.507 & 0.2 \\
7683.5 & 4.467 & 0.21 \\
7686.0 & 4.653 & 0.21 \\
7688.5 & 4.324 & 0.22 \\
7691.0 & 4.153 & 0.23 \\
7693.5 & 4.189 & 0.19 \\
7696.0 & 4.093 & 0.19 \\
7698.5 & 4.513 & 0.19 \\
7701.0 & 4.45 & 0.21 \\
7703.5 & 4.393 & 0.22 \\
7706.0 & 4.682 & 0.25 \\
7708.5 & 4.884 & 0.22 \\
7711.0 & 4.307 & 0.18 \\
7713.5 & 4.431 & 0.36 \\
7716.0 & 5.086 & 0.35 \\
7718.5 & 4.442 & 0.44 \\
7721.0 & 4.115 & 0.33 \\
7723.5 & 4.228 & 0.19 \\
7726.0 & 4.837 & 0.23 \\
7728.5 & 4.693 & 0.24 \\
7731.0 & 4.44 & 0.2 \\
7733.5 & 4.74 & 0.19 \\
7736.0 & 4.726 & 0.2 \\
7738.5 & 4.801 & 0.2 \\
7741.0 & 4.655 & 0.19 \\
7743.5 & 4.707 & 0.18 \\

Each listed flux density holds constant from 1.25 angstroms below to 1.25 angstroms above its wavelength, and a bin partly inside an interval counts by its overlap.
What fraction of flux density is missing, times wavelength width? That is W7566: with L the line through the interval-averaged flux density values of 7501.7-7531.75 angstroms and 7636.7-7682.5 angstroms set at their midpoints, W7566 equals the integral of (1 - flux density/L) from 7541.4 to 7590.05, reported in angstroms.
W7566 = 3.06 angstroms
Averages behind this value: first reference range 4.25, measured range 3.98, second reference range 4.23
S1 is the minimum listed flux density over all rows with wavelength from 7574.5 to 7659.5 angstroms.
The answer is 3.681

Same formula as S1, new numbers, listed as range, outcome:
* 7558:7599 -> 3.484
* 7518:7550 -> 3.419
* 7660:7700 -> 3.928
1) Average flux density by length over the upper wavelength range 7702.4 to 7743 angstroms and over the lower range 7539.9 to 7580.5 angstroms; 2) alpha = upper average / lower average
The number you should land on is 1.2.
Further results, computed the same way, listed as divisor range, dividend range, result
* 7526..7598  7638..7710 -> 1.05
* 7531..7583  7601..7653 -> 1.09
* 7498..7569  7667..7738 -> 1.09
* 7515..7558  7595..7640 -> 1.12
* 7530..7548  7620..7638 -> 1.12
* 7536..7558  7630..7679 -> 1.16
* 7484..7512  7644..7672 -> 0.94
